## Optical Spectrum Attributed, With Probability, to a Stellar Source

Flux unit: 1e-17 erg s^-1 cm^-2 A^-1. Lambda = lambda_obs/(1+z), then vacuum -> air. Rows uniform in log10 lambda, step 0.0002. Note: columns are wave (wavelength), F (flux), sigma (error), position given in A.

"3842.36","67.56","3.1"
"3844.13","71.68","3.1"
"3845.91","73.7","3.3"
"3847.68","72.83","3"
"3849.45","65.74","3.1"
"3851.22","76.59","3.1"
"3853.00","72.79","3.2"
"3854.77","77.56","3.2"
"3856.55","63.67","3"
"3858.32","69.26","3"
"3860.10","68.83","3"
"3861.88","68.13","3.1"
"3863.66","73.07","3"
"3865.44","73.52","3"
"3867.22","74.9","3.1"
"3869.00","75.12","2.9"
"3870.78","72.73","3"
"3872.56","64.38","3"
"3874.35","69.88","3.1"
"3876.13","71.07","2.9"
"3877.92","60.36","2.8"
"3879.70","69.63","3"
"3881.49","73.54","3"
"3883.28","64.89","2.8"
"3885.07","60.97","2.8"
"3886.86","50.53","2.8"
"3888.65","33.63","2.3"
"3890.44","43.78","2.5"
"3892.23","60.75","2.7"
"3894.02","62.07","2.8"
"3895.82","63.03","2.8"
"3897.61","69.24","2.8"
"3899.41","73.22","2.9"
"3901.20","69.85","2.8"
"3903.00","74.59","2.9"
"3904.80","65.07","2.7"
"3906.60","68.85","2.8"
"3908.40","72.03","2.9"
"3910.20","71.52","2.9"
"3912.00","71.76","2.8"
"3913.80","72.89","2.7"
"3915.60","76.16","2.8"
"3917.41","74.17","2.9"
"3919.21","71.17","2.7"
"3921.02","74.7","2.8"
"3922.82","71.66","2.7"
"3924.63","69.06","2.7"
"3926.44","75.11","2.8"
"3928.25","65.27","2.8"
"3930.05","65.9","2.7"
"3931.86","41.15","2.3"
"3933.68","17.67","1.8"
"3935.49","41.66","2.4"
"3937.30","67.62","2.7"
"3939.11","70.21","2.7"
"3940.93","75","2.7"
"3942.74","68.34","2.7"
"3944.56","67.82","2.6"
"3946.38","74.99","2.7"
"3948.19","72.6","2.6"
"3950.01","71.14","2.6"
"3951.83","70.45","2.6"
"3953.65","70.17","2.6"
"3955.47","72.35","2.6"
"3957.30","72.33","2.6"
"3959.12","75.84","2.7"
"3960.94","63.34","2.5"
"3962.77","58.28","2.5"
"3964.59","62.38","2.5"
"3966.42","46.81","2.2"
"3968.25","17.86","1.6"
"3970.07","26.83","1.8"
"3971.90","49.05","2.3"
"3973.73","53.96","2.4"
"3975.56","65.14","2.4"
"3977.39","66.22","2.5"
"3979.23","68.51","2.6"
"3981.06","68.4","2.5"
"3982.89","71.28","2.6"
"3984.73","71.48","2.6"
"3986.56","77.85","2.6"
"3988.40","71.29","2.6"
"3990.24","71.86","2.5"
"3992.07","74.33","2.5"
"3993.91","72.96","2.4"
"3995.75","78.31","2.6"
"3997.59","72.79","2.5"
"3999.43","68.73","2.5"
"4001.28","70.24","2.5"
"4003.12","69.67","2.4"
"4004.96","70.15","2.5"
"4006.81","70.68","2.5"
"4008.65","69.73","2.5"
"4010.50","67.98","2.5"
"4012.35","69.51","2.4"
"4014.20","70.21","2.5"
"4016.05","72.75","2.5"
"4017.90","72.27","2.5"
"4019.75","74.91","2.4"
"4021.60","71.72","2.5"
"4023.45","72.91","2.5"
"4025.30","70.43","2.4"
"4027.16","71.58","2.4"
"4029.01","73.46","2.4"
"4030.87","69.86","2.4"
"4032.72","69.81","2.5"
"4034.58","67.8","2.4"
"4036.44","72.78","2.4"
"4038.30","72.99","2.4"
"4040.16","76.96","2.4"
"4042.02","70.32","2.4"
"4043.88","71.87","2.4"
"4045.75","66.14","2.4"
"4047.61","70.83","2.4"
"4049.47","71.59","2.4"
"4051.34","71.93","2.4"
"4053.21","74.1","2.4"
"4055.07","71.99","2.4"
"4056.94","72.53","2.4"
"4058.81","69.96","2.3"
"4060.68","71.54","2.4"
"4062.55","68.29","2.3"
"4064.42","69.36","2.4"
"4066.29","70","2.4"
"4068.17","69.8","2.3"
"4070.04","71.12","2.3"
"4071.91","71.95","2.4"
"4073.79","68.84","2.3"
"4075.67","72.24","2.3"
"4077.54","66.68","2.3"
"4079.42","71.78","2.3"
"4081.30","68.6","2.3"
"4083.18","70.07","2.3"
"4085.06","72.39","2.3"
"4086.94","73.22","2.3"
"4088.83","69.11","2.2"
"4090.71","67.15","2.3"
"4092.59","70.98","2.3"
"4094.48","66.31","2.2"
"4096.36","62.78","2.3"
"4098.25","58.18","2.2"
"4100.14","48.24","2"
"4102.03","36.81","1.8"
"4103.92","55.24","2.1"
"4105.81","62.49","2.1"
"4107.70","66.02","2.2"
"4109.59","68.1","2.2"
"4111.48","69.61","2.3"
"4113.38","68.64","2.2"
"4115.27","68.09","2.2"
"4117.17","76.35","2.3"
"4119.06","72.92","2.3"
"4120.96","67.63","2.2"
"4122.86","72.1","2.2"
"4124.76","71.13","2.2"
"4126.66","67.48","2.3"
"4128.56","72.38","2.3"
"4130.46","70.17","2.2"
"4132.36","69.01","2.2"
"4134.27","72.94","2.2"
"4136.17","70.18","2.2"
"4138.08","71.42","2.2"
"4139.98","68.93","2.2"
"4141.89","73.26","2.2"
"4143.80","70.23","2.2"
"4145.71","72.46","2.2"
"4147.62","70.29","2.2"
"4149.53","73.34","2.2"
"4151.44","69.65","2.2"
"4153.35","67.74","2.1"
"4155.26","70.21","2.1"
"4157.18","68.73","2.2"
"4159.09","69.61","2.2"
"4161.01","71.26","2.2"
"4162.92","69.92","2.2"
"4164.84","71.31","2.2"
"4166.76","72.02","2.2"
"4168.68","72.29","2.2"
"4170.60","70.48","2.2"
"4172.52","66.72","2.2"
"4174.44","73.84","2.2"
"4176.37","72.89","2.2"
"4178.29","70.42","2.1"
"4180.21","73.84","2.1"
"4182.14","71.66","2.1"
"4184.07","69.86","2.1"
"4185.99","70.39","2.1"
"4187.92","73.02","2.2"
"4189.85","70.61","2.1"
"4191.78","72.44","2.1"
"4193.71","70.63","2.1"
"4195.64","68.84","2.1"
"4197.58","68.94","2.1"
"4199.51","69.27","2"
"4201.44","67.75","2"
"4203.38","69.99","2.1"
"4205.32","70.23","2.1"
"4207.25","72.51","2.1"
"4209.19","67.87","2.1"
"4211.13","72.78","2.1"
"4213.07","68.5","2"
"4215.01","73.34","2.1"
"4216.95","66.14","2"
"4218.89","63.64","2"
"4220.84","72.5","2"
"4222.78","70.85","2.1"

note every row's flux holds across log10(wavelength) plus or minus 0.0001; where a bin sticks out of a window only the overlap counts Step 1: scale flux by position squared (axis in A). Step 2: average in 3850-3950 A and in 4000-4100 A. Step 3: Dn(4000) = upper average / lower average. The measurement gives 1.1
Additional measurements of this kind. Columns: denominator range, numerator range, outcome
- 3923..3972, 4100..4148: 1.22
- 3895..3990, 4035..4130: 1.13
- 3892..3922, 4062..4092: 1.09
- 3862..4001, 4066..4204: 1.17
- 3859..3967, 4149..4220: 1.22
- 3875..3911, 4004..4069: 1.19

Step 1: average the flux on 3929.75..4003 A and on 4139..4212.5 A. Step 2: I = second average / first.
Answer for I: 1.1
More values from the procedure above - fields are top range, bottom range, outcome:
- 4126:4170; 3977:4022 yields 0.99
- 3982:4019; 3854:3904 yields 1.08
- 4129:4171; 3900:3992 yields 1.09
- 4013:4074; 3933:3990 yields 1.14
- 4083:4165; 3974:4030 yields 0.96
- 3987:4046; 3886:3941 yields 1.12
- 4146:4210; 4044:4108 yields 1.05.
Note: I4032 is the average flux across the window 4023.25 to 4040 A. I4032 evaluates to 71.5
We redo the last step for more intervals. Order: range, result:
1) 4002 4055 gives 71.3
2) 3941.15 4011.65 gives 66.2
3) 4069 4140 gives 67.6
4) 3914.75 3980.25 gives 62.5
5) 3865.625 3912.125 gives 65.7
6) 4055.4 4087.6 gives 70.5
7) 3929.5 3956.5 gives 63.1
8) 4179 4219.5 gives 70.2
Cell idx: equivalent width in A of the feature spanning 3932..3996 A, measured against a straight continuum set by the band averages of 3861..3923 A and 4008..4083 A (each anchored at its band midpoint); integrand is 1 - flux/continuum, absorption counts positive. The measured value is 5.5 A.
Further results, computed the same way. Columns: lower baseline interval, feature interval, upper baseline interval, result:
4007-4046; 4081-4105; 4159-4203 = 2.78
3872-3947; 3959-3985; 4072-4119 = 3.36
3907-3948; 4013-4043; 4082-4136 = -2.42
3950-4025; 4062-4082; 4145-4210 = -0.44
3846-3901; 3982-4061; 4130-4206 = -3.45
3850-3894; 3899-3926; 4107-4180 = -2.03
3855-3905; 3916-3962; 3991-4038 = 1.24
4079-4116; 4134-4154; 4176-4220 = -1.12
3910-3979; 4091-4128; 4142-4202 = 2.06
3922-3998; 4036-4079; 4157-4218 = -2.75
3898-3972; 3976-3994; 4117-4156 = -1.39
